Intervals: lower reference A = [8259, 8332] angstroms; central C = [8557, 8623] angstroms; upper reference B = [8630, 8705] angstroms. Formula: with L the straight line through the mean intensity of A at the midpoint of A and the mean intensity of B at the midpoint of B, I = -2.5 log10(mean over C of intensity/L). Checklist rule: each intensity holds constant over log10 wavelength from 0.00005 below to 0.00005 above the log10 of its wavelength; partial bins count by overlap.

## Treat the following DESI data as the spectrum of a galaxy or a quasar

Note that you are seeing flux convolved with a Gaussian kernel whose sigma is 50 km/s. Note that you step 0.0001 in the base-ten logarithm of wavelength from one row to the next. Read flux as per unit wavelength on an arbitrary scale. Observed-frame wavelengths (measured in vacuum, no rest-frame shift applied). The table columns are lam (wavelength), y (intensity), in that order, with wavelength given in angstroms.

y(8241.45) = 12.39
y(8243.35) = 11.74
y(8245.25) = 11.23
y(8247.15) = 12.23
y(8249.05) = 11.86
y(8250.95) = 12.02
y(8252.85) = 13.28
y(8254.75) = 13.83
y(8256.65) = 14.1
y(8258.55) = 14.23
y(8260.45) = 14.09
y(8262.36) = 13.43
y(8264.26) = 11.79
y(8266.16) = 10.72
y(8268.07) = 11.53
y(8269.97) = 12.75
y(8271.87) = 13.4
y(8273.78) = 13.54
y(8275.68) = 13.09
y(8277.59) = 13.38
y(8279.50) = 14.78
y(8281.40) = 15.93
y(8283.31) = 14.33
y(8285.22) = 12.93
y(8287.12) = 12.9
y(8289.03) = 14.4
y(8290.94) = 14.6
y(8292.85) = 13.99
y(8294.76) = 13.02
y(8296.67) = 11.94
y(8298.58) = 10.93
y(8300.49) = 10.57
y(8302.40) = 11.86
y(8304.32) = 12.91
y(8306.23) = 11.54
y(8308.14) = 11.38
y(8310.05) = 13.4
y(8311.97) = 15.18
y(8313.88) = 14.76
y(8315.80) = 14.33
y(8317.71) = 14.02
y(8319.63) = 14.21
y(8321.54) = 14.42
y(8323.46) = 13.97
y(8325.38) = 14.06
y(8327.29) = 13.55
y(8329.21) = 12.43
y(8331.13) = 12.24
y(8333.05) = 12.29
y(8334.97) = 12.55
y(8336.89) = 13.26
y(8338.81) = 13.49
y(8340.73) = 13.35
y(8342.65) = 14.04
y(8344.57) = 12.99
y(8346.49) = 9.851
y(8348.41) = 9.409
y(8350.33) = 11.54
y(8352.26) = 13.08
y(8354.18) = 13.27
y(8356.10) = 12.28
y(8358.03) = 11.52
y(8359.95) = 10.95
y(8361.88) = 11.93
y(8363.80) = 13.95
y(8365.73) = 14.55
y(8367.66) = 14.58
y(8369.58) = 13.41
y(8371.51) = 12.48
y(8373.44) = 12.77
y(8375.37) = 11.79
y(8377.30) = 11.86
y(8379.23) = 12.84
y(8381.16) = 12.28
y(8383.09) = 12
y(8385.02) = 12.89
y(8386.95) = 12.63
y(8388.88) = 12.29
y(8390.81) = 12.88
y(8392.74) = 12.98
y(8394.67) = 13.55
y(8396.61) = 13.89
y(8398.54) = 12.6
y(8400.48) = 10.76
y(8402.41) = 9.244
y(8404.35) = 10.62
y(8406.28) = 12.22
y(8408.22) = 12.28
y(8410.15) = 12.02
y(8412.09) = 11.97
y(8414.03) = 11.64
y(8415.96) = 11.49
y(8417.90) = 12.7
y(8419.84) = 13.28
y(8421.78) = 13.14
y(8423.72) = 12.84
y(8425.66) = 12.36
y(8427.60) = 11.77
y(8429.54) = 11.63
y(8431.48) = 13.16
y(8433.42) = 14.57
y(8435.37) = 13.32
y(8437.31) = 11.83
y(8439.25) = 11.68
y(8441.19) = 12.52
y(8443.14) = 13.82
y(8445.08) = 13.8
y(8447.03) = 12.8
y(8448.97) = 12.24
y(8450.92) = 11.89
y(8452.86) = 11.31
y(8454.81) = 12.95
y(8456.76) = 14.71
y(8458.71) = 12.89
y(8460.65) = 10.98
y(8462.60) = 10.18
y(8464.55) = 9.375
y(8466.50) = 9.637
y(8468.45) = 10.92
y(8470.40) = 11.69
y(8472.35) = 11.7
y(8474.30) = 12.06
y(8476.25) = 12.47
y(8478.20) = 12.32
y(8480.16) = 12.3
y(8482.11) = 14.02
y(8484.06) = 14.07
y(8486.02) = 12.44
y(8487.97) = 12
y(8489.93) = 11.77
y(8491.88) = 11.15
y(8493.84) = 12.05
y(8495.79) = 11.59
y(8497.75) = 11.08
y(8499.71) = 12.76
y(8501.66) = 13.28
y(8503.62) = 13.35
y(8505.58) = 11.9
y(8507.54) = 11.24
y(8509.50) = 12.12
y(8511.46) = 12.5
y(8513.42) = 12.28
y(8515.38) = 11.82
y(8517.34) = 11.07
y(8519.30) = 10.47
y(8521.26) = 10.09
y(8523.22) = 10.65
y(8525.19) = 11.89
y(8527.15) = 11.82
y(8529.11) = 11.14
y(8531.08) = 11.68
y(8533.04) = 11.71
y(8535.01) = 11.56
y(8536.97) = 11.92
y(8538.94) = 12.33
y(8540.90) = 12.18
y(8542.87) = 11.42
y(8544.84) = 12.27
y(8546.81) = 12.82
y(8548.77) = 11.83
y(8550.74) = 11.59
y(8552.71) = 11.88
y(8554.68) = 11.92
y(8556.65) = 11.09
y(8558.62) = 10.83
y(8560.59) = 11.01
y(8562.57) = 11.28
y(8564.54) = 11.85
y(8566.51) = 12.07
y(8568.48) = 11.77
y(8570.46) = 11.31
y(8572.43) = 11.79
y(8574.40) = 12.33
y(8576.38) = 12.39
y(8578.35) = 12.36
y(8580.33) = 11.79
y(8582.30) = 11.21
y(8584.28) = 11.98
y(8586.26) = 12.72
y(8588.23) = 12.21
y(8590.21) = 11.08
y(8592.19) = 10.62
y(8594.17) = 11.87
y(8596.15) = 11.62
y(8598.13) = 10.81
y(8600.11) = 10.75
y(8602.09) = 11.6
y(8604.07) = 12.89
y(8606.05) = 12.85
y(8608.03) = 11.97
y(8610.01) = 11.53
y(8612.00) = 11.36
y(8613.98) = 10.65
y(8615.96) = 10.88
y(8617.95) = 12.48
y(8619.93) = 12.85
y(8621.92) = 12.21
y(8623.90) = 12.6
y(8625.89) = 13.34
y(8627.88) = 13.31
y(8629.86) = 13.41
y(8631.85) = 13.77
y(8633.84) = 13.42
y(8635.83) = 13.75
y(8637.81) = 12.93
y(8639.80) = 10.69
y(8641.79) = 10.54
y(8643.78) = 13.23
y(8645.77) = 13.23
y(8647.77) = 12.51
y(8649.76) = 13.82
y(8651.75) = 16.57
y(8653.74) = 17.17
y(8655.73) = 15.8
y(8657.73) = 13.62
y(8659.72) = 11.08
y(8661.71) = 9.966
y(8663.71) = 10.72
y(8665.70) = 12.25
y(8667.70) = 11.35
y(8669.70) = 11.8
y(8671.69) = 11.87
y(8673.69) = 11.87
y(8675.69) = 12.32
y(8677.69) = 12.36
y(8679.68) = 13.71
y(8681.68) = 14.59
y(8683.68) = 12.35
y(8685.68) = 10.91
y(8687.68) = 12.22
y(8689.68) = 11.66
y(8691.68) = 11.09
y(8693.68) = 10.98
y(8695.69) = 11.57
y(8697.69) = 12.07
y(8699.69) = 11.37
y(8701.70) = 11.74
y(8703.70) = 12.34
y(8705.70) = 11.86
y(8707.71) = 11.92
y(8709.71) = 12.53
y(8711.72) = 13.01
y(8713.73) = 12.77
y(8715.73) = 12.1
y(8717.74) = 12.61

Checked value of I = 0.085 mag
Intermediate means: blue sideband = 13.2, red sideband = 12.5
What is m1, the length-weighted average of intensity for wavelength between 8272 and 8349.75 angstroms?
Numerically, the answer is 13.1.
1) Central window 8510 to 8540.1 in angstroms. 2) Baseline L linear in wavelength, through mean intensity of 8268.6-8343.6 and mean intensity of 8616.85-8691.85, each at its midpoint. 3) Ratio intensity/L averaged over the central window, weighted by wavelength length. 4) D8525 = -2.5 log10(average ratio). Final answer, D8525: 0.12 mag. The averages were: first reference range 13.3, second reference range 12.7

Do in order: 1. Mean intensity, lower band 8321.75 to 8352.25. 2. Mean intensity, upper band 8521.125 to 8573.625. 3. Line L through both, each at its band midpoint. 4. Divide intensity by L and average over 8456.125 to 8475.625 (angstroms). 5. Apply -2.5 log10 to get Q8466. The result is 0.06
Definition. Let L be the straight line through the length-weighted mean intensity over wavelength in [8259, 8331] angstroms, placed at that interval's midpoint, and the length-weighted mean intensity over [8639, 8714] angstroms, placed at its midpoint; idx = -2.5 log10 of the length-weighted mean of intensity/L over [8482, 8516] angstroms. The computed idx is 0.05 mag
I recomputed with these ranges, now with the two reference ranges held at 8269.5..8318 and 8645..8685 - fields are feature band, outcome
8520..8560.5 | 0.13 mag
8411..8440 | 0.06 mag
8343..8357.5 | 0.12 mag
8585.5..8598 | 0.12 mag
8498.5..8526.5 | 0.11 mag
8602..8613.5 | 0.08 mag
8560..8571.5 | 0.13 mag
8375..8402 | 0.06 mag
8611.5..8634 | 0.04 mag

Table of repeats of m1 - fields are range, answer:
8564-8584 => 11.9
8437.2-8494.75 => 12.1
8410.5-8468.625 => 12.3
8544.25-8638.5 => 12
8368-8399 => 12.7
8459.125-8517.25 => 11.9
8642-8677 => 12.8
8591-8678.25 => 12.4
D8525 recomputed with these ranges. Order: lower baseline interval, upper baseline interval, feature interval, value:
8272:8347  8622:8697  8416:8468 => 0.060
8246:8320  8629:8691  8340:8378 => 0.050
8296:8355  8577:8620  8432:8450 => -0.052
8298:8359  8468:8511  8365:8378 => -0.036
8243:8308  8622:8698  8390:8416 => 0.069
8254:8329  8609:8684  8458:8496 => 0.106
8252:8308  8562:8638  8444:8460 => -0.022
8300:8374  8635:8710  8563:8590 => 0.055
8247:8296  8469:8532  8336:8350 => 0.051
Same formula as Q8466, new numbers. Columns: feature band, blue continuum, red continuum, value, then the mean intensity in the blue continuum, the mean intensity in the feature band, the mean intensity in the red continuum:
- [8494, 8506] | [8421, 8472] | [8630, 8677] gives 0.00 mag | 12.2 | 12.3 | 12.8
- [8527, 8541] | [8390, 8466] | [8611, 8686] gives 0.06 mag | 12.3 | 11.8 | 12.7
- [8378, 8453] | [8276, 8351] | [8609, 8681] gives 0.05 mag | 13.1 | 12.4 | 12.6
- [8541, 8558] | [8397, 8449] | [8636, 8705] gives 0.05 mag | 12.3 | 11.8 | 12.4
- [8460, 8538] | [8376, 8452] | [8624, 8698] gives 0.07 mag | 12.4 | 11.7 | 12.6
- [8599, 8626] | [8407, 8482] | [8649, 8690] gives 0.06 mag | 12.2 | 11.9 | 12.8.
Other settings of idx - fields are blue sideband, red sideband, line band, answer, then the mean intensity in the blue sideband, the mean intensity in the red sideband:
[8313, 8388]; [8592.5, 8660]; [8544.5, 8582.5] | 0.08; 12.9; 12.7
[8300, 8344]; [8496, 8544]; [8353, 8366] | 0.03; 13.2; 11.8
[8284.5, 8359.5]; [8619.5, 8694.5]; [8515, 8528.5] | 0.15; 12.9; 12.7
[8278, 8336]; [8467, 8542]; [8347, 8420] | 0.04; 13.3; 11.9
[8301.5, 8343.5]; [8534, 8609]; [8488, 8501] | 0.04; 13.3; 11.8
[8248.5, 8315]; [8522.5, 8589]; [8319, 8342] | -0.04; 13.1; 11.8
